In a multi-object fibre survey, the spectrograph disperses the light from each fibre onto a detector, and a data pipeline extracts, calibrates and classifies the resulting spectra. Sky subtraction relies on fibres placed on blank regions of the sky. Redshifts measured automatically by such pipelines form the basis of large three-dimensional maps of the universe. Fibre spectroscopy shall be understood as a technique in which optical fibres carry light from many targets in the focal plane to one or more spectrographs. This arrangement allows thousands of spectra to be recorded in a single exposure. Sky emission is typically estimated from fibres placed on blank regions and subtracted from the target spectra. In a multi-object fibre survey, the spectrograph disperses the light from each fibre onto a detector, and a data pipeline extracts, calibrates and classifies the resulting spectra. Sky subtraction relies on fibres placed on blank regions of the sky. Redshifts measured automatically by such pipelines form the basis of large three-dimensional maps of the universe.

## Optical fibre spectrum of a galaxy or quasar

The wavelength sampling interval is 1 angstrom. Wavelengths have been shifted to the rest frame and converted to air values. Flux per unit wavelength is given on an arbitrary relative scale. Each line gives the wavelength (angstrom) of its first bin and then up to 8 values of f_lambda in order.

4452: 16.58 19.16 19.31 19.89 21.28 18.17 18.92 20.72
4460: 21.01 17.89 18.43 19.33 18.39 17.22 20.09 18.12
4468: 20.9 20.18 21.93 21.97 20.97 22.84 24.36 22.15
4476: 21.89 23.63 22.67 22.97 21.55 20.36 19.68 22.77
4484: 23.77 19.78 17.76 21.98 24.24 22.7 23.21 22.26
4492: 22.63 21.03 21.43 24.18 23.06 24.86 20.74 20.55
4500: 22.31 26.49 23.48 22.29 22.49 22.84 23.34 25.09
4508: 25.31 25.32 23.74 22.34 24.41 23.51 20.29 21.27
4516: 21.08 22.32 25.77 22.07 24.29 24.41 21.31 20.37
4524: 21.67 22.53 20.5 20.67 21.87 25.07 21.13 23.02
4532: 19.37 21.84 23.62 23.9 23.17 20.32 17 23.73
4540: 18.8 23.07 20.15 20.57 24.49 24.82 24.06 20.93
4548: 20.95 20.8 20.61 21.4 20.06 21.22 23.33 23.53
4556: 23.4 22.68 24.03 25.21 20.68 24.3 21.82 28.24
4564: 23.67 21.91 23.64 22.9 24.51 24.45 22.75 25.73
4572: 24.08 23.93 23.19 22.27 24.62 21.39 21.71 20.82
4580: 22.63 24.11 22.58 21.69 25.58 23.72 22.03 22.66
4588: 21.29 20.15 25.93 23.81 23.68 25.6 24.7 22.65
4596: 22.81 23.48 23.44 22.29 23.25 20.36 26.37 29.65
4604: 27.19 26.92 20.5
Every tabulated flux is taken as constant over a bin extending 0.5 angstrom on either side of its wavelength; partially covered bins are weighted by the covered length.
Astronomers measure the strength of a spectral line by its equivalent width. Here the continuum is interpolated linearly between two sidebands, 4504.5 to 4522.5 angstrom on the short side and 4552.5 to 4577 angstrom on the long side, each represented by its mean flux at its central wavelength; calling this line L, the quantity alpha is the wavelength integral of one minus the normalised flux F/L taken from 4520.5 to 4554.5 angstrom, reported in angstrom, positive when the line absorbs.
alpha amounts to 2.3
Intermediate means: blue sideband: 23.3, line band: 21.8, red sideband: 23.5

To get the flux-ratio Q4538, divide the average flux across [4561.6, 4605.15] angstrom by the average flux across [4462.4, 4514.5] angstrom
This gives 1.07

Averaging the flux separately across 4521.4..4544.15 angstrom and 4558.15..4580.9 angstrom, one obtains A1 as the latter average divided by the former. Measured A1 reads 1.1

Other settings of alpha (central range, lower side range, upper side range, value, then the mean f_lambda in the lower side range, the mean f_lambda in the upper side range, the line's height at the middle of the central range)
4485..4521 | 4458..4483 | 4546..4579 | -2.2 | 20.8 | 22.9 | 21.6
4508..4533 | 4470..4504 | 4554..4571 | 0.5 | 22.3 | 23.7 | 22.9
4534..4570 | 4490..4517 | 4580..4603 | 1.0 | 22.9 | 23.4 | 23.2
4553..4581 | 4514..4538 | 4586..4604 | -0.4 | 22.1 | 23.7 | 23.1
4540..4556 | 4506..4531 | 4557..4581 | 0.8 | 22.8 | 23.4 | 23.1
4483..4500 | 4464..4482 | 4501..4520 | 0.1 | 21.3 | 23.3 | 22.3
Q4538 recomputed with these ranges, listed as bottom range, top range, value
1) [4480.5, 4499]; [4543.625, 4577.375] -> 1.05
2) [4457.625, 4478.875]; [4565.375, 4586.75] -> 1.12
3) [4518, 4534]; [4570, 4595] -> 1.05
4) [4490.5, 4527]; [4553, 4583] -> 1.02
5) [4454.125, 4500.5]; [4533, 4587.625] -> 1.07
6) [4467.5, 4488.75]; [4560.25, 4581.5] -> 1.07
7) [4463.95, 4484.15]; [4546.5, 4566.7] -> 1.06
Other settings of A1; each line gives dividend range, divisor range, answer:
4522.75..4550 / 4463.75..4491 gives 1.02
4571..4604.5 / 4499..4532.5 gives 1.03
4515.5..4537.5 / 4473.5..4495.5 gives 1.01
